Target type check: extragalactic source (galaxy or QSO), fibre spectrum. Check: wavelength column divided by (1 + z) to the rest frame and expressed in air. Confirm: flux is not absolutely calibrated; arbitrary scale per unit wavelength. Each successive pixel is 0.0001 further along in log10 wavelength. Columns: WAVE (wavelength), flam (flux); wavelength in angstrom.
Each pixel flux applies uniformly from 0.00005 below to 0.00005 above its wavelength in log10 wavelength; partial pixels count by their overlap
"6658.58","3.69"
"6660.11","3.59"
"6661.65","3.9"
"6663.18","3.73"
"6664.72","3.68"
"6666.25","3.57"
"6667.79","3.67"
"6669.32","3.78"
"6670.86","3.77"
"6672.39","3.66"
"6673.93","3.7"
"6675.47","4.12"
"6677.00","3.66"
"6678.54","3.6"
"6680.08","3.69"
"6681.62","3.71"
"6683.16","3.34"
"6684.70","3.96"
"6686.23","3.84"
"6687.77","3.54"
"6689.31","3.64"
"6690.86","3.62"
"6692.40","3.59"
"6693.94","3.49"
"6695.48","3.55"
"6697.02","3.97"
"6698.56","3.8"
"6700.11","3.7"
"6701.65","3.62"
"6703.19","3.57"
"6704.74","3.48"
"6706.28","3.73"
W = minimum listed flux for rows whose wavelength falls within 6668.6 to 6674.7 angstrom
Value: 3.66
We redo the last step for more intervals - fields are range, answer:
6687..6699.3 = 3.49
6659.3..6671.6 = 3.57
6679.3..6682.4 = 3.69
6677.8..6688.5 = 3.34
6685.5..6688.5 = 3.54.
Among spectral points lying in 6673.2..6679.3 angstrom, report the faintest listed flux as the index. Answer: 3.6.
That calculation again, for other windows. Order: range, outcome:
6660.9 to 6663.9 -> 3.73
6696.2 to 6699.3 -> 3.8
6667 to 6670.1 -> 3.67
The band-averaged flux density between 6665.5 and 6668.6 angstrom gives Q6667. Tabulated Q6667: 3.62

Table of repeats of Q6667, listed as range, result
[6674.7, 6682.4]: 3.75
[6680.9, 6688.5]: 3.68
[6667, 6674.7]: 3.71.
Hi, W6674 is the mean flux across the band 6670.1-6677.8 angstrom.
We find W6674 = 3.78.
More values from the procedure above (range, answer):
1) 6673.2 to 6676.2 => 3.91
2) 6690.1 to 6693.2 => 3.61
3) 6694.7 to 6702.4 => 3.73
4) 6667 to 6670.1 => 3.72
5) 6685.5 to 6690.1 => 3.66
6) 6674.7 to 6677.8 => 3.89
